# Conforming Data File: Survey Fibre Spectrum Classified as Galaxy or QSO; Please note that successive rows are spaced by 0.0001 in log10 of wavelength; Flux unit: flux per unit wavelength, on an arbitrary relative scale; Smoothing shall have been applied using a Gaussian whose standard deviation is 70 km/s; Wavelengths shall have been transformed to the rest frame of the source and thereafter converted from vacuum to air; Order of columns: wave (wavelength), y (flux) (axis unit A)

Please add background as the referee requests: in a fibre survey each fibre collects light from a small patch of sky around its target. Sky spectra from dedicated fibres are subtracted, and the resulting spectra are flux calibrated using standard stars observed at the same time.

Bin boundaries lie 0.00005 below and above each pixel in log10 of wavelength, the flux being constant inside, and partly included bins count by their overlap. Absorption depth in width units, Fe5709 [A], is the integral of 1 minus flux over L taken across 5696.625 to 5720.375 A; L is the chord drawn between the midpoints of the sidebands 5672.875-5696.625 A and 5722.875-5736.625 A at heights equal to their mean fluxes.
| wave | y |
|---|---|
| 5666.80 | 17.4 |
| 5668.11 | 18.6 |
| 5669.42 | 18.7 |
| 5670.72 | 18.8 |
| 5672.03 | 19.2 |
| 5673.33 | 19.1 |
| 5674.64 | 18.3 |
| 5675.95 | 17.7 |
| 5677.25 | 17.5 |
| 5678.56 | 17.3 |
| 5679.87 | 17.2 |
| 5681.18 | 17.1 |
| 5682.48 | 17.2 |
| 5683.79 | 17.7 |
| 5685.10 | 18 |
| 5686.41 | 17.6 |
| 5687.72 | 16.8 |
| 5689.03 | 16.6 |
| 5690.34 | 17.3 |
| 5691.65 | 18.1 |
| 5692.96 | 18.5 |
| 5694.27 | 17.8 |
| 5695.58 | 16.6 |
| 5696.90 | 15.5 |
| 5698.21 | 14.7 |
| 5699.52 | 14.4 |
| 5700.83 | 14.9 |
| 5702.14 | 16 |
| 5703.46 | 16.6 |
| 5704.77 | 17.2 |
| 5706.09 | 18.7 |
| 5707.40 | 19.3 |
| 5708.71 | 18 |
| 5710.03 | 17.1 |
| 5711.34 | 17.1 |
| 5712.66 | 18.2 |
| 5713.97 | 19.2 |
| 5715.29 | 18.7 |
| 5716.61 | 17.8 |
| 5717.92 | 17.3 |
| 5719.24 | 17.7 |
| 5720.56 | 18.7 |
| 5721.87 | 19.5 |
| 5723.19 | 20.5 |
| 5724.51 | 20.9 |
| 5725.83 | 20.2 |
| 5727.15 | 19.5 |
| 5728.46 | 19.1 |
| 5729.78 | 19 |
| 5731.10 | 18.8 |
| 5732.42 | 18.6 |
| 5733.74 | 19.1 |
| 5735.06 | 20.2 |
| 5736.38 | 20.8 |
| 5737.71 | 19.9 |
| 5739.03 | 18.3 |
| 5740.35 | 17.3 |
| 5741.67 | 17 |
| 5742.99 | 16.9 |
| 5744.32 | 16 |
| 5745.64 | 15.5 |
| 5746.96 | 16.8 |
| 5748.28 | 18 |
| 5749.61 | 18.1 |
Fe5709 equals 1.9 A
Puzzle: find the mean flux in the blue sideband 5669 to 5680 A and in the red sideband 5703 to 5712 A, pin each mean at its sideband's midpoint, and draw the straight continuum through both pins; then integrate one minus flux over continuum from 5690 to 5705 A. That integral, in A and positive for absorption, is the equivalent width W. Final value 1.2 A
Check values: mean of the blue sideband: 18.2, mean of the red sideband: 17.7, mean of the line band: 16.4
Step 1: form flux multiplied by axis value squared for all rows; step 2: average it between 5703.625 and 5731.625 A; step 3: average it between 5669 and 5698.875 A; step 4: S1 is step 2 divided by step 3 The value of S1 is 1.08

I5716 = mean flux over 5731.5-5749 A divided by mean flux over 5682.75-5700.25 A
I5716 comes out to 1.07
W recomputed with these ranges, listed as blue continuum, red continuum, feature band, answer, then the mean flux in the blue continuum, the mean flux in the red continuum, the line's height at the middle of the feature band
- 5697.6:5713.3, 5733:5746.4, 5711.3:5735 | -2.0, 16.9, 18.1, 17.5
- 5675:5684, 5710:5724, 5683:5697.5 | 0.3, 17.4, 18.4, 17.7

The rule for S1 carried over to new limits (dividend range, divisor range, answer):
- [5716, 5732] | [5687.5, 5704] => 1.17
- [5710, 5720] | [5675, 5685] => 1.04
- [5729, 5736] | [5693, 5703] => 1.22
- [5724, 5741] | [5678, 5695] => 1.12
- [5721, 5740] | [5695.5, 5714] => 1.17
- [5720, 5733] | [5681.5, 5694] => 1.13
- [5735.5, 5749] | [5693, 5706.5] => 1.10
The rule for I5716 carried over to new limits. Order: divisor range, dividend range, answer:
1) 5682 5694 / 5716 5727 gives 1.09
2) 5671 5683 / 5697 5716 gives 0.96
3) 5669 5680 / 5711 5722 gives 1.00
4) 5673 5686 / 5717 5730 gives 1.09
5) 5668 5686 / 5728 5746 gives 1.02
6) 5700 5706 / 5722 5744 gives 1.17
